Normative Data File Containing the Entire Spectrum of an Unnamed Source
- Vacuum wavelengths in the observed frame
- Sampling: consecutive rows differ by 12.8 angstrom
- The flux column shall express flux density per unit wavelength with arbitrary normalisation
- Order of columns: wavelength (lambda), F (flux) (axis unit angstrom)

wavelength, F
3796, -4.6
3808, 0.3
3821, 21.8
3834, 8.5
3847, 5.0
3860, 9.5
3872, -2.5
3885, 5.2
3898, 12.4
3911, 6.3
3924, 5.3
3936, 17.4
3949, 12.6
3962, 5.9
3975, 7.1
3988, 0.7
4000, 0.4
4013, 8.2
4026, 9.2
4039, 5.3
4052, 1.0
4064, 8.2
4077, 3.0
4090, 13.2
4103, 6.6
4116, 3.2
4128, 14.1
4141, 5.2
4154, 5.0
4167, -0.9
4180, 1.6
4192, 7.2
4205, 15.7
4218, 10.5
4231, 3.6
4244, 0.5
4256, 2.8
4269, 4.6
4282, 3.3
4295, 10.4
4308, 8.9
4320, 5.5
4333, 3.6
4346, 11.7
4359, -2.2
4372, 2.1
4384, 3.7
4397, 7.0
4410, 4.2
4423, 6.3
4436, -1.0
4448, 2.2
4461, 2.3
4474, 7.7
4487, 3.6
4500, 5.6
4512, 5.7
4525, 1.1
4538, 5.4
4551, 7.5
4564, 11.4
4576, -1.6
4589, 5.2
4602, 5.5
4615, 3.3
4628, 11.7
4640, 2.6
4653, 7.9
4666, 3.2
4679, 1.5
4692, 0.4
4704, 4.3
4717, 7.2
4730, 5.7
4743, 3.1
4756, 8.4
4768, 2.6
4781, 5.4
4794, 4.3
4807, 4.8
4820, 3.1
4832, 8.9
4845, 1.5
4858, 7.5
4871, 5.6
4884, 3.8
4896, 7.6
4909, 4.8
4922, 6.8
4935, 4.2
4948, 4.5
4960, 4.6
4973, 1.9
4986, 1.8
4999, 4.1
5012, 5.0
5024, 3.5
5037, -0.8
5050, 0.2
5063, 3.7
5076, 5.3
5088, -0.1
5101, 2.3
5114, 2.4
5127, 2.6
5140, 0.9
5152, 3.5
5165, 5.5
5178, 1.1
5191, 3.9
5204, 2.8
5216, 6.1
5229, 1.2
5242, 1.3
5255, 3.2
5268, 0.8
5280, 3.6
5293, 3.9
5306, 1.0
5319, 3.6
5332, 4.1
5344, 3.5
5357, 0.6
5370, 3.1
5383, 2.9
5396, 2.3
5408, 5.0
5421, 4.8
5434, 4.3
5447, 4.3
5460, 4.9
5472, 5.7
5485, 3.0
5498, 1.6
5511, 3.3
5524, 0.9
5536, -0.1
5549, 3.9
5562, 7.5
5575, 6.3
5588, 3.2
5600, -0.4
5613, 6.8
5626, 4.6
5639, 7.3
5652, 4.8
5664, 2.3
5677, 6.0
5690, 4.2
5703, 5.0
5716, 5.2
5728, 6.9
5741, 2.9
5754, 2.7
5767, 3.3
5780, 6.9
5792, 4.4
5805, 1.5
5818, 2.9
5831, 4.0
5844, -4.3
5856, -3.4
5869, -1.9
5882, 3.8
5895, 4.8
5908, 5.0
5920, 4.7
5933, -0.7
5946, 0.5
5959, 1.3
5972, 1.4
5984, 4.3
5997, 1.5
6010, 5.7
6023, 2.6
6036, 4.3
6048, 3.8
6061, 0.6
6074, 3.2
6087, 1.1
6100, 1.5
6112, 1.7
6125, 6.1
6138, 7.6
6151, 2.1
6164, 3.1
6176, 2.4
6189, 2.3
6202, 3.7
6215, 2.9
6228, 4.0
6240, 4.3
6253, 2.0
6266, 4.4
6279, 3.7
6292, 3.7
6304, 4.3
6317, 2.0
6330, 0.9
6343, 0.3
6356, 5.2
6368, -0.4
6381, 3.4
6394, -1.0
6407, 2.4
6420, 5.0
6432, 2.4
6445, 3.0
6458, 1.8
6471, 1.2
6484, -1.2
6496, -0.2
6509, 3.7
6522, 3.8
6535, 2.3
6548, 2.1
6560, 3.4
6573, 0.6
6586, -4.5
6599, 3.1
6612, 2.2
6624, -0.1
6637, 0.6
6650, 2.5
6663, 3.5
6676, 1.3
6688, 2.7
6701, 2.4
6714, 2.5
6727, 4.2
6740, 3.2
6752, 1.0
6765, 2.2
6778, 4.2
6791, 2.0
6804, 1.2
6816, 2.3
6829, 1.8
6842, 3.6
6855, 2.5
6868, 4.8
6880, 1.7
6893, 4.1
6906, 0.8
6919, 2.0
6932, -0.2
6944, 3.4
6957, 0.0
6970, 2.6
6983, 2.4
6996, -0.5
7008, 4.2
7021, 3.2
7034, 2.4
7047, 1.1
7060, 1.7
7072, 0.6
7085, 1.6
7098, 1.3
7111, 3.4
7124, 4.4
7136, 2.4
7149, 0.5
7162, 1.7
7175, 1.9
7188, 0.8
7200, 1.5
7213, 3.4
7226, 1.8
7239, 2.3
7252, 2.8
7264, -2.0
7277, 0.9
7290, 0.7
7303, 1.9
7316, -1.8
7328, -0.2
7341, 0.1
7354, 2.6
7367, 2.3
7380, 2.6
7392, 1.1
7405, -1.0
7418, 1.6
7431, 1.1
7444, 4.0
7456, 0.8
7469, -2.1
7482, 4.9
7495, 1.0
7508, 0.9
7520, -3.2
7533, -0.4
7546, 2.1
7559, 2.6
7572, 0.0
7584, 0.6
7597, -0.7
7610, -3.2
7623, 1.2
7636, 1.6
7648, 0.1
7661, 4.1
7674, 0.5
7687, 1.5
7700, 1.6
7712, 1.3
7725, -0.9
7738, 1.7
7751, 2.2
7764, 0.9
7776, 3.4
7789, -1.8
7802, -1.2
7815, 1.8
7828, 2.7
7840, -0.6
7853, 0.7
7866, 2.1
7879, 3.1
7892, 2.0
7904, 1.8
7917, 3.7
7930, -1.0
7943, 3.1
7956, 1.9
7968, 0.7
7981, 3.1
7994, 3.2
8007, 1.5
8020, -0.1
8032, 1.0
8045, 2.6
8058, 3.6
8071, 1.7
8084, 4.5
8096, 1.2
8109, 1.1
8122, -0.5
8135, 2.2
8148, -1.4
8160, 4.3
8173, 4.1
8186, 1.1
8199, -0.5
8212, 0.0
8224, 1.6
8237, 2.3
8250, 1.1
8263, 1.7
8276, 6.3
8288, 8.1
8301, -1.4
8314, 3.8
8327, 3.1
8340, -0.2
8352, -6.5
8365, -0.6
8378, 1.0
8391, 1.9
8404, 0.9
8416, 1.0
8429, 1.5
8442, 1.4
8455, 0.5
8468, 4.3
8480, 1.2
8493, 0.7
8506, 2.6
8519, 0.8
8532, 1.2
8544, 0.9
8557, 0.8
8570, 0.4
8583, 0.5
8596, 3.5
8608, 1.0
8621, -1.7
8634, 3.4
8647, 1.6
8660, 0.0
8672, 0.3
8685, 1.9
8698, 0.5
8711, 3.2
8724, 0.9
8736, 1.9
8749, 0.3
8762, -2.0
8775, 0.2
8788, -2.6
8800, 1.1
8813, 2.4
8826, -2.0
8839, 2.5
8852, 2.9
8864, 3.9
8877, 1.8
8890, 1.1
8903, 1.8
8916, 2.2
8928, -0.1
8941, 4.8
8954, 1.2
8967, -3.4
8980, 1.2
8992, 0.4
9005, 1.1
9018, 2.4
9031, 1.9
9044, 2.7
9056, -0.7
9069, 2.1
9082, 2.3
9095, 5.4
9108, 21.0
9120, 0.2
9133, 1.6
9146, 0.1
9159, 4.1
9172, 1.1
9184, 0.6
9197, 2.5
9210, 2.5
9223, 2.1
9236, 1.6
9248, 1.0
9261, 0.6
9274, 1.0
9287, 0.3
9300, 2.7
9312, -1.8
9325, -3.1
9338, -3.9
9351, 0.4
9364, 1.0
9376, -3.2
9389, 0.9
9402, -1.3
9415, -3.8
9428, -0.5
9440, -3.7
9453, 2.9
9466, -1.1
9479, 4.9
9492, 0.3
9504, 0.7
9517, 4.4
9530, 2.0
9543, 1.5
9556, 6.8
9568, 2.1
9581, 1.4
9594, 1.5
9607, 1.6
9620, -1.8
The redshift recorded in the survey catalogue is 1.44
